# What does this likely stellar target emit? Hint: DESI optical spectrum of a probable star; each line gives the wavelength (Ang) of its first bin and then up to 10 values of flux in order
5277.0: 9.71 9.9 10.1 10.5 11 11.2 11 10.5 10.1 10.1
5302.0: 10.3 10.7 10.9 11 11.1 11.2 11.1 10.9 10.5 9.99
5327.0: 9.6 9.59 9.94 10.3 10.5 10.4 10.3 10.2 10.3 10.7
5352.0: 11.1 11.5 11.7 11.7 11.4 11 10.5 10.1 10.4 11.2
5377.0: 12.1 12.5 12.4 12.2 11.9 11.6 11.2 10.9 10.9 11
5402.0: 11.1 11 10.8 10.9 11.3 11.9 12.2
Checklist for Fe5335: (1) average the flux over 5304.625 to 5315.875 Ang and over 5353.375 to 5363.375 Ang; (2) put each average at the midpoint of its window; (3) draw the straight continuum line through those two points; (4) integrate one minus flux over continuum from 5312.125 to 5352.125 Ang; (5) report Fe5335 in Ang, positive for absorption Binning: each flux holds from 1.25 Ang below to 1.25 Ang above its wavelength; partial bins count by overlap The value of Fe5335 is 3.0 Ang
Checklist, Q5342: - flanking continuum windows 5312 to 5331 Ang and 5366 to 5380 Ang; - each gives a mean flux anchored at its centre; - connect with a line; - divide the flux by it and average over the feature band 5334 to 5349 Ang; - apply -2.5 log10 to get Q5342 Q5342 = 0.035 mag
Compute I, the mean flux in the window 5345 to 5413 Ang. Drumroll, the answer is 11.2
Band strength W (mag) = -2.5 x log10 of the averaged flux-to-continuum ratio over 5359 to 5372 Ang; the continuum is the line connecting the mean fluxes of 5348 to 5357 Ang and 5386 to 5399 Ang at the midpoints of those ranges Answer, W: 0.035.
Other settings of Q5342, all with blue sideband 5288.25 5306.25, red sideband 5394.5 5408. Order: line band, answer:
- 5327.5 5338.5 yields 0.07 mag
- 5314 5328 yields 0.01 mag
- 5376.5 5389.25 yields -0.12 mag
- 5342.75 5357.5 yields -0.01 mag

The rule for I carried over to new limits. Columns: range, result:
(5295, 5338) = 10.5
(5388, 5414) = 11.1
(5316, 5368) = 10.6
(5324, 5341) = 10.1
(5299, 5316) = 10.8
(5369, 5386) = 11.6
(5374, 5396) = 11.8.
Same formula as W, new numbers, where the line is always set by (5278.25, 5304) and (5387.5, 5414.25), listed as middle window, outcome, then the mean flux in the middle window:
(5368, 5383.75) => -0.046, 11.5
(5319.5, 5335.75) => 0.066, 10.1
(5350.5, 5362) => -0.059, 11.5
